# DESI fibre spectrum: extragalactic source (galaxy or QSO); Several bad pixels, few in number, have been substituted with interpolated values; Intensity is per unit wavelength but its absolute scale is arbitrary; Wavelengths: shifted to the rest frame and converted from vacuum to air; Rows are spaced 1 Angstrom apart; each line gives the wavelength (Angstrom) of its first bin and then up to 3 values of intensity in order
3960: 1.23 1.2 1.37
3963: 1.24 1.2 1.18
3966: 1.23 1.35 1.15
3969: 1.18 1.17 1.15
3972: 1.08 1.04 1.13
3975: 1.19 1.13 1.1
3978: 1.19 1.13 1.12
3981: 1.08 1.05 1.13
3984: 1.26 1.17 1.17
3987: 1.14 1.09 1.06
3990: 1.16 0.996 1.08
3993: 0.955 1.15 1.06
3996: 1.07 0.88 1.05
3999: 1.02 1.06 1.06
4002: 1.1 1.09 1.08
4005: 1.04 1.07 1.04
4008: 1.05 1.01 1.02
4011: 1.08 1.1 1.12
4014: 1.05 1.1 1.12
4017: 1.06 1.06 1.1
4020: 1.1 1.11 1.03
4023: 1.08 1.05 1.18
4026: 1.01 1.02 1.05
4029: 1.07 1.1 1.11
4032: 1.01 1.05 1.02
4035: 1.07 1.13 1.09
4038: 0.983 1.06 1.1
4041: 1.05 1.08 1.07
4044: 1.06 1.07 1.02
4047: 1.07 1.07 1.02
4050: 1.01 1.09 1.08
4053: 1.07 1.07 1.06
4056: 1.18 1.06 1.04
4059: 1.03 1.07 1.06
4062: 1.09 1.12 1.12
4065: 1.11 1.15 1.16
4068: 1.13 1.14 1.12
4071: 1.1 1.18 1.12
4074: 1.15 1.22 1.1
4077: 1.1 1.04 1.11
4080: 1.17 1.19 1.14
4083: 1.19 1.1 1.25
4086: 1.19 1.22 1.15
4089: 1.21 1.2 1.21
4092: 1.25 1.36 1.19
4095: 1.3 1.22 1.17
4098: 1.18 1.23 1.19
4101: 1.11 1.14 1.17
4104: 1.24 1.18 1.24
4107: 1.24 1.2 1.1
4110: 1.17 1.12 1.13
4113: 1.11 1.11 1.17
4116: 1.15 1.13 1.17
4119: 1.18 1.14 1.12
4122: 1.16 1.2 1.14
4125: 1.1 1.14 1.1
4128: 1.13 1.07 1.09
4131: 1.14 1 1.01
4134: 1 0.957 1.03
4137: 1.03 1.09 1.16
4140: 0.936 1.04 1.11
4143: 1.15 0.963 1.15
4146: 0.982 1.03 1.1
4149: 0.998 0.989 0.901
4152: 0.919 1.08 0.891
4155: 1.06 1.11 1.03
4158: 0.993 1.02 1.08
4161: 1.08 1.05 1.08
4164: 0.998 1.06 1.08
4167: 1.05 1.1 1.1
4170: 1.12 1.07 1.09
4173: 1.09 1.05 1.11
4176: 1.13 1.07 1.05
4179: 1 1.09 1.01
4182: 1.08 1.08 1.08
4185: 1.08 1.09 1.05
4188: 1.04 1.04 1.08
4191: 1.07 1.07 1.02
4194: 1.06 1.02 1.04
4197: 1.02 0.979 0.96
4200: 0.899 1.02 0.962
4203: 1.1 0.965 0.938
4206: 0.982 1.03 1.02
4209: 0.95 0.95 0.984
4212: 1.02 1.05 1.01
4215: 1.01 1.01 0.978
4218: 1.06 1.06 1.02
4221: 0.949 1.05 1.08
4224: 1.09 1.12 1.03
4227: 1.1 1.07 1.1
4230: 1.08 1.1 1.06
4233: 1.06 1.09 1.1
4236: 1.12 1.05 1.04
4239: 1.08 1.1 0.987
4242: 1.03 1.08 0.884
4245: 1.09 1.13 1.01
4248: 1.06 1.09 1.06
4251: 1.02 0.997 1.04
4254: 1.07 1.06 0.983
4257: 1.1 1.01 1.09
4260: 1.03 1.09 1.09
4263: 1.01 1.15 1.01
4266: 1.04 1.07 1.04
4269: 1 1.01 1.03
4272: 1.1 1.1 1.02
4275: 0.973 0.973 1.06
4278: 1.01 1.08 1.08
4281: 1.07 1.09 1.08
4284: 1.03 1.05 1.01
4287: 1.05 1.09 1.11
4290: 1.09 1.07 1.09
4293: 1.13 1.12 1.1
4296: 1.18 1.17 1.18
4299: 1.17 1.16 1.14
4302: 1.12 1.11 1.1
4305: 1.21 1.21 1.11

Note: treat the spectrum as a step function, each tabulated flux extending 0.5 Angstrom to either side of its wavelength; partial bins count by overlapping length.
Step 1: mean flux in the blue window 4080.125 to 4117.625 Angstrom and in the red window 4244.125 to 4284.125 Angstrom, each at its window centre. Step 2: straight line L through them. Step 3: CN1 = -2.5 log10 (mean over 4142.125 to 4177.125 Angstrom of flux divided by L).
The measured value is 0.08 mag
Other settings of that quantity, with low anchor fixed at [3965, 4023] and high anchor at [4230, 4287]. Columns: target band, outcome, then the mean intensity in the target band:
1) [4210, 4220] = 0.04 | 1.02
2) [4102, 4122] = -0.08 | 1.16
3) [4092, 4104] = -0.12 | 1.21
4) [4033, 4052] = 0.03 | 1.06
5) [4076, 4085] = -0.05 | 1.14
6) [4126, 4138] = 0.02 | 1.06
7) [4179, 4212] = 0.04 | 1.02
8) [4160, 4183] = 0.00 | 1.07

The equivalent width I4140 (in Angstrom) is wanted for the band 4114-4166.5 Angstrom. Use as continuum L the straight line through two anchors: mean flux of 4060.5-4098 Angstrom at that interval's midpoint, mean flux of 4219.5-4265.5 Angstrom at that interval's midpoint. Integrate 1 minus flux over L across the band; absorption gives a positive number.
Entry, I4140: 2.6 Angstrom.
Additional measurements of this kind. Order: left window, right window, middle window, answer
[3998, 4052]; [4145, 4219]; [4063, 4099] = -3.9 Angstrom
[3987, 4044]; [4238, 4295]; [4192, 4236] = 1.1 Angstrom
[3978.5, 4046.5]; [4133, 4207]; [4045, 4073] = -0.7 Angstrom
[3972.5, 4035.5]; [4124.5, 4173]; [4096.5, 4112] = -1.7 Angstrom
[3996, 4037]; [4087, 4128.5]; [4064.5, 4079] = 0.0 Angstrom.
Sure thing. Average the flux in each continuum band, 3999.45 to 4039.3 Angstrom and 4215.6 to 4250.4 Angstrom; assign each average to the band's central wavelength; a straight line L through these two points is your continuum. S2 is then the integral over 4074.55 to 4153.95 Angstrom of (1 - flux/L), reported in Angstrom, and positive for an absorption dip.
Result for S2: -4.68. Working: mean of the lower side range 1.07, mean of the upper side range 1.06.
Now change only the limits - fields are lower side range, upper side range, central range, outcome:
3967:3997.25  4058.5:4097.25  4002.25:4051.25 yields 3.0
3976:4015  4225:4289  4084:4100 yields -2.2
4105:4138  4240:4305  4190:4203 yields 0.9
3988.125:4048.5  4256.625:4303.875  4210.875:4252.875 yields 0.9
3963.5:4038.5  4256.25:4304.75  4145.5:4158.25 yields 0.9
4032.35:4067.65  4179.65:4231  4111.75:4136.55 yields -1.2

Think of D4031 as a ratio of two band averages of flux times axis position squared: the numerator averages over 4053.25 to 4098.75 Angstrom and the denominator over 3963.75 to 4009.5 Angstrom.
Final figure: 1.09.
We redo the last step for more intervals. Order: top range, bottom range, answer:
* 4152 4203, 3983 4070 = 1.05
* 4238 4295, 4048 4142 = 1.01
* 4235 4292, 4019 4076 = 1.08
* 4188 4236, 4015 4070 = 1.04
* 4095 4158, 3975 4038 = 1.08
